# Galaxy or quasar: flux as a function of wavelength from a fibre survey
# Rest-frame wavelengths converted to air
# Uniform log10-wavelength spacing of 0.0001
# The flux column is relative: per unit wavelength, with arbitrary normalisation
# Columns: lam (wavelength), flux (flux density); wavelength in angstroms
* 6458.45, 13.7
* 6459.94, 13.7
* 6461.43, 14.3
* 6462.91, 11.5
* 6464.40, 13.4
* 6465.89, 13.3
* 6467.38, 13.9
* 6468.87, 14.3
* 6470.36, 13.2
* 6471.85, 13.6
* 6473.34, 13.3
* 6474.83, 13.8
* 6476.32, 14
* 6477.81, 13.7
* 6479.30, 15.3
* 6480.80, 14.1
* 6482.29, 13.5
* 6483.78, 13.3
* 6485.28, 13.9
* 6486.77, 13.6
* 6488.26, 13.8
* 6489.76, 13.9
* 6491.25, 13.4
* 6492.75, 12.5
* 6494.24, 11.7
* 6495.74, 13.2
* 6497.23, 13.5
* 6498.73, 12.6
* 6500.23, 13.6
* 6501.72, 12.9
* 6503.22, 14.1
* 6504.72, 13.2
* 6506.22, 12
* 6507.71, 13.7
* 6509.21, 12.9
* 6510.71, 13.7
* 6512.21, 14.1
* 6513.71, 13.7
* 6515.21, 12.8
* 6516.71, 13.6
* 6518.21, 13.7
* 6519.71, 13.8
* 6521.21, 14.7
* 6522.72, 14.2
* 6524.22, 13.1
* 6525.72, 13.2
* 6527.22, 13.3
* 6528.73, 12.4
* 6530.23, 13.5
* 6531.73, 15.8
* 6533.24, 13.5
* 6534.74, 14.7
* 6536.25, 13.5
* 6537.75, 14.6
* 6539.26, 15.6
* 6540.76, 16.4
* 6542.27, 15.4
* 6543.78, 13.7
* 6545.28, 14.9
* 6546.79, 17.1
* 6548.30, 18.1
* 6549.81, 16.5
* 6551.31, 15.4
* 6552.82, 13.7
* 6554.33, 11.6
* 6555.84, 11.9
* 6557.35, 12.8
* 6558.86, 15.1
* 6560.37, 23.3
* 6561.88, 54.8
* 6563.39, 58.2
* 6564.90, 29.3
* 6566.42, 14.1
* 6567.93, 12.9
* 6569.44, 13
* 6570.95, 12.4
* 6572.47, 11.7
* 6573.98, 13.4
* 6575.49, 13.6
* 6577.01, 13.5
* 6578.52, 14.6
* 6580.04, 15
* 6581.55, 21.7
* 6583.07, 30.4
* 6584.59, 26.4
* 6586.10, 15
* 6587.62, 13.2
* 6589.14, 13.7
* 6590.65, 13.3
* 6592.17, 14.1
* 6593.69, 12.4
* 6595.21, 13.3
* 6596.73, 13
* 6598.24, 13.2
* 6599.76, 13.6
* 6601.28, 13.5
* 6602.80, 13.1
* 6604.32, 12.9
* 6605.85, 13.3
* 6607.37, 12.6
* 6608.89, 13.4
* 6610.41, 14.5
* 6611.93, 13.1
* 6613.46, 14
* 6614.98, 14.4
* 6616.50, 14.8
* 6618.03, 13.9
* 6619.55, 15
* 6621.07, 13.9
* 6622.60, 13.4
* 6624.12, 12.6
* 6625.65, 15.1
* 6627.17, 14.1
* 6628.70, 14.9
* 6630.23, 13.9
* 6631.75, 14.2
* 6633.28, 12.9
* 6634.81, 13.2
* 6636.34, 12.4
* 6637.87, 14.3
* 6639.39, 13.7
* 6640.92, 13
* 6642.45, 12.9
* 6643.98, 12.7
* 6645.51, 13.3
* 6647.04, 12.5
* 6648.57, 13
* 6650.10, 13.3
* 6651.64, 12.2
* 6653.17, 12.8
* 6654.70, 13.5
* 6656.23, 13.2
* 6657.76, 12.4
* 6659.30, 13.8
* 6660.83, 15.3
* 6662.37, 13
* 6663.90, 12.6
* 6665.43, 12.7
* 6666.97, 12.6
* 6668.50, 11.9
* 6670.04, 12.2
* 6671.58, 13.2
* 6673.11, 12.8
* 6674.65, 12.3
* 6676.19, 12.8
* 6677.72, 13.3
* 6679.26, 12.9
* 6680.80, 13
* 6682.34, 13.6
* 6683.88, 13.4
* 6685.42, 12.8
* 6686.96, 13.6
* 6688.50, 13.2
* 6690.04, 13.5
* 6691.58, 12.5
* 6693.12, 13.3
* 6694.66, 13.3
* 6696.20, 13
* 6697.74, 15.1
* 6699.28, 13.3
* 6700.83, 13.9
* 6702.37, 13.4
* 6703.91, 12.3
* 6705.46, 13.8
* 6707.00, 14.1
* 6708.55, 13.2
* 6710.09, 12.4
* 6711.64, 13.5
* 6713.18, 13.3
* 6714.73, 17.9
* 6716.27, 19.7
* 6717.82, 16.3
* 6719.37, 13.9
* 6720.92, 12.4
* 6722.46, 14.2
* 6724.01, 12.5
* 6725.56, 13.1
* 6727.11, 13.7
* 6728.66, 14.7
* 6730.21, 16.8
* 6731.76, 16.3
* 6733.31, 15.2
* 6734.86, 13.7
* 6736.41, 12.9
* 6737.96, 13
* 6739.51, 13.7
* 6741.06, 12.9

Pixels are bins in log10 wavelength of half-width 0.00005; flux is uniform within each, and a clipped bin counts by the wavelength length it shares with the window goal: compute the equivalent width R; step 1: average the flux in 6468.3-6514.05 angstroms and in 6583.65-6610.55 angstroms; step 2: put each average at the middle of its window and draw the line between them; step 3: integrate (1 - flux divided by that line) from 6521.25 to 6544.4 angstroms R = -0.7 angstroms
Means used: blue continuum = 13.5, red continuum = 14.2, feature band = 14.2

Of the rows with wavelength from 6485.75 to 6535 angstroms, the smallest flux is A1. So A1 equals 11.7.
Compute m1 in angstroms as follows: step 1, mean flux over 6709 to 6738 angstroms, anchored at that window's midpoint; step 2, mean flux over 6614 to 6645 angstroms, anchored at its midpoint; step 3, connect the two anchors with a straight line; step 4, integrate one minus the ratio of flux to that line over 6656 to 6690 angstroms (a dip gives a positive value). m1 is 2.6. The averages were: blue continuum 13.8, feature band 13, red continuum 14.5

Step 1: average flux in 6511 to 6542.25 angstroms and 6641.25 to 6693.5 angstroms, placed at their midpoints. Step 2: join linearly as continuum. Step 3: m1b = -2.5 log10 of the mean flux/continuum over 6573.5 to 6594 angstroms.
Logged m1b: -0.21 mag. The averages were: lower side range 14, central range 16.6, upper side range 13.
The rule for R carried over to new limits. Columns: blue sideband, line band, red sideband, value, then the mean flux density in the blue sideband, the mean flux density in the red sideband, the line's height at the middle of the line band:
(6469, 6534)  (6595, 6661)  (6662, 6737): 0.62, 13.5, 13.7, 13.6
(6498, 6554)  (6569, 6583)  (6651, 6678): -1.48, 14.1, 12.9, 13.7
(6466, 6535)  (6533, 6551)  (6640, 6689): -2.65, 13.6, 13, 13.4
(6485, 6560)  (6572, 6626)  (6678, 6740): -2.97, 13.9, 13.9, 13.9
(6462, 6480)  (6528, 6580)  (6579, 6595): -3.40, 13.6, 17.3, 16.3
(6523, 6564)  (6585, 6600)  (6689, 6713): 2.36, 17.7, 13.4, 16.3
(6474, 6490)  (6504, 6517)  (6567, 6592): 1.05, 13.9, 15.8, 14.5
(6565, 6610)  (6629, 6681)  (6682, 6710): 3.31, 14.9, 13.4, 14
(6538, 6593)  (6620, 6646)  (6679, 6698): 3.22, 18.2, 13.3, 15.5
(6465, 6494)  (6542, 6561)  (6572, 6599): -0.32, 13.7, 15.7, 15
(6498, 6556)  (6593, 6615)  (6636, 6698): 0.32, 14.1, 13.1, 13.5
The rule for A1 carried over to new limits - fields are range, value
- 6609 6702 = 11.9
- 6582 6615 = 12.4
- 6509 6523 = 12.8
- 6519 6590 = 11.6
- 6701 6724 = 12.3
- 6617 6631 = 12.6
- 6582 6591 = 13.2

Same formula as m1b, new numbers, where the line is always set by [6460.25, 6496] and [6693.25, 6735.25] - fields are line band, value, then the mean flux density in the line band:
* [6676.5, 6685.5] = 0.08 mag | 13.2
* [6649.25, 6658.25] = 0.09 mag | 12.9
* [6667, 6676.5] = 0.13 mag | 12.5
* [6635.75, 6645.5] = 0.07 mag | 13.2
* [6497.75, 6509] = 0.04 mag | 13.2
